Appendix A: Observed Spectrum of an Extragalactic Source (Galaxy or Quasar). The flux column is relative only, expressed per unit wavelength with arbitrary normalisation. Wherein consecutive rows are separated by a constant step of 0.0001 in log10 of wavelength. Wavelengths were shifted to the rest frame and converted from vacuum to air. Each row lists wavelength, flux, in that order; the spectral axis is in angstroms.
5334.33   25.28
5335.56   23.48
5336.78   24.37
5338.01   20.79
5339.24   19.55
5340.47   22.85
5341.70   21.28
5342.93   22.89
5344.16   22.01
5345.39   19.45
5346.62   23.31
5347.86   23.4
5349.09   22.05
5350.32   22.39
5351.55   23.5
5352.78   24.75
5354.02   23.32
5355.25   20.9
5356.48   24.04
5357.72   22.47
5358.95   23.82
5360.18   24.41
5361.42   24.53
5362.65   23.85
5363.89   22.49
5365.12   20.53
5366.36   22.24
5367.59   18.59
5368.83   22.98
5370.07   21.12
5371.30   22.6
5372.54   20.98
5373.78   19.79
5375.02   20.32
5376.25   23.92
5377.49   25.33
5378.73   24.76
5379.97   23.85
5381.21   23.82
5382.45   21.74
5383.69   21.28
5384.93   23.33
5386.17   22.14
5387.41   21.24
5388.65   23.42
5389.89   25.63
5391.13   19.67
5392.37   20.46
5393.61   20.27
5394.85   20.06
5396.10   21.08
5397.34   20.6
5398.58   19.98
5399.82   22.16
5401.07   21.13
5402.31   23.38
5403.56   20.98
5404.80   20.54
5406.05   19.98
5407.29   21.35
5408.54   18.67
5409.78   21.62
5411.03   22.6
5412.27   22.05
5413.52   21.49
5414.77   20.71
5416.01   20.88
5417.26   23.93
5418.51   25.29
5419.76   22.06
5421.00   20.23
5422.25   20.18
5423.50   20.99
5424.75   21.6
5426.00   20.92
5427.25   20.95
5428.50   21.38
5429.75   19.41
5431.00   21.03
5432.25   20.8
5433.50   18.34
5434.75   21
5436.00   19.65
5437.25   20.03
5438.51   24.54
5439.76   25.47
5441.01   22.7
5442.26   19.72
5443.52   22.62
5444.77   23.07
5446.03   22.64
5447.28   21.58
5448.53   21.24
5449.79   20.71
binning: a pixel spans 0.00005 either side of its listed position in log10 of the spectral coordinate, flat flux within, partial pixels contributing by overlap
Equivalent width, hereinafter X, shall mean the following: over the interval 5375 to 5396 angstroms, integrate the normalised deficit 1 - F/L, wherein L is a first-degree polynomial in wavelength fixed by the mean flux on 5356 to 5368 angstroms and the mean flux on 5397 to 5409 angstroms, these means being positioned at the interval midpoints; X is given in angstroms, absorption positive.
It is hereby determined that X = -0.7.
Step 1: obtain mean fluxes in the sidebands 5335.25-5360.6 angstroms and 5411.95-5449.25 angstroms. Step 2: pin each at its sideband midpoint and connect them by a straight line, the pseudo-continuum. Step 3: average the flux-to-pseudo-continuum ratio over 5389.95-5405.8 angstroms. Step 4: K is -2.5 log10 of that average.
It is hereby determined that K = 0.05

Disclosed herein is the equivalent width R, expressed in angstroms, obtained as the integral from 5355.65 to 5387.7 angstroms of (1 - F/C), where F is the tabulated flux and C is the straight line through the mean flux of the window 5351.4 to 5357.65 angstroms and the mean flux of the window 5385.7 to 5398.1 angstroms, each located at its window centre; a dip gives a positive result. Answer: -0.2 angstroms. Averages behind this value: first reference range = 23.2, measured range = 22.5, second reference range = 21.4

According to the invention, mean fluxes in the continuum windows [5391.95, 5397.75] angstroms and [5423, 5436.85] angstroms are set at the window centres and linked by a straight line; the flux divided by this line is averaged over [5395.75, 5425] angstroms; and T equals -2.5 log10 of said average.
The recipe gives -0.05 mag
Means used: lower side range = 20.5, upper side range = 20.5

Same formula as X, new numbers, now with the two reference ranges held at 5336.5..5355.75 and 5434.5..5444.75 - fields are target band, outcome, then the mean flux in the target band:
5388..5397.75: 0.33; 21.4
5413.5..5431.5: 0.57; 21.4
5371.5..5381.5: -0.27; 22.8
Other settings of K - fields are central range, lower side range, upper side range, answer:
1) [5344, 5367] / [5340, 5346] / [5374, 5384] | -0.033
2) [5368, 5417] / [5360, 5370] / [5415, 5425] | 0.017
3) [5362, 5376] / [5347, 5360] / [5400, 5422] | 0.059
